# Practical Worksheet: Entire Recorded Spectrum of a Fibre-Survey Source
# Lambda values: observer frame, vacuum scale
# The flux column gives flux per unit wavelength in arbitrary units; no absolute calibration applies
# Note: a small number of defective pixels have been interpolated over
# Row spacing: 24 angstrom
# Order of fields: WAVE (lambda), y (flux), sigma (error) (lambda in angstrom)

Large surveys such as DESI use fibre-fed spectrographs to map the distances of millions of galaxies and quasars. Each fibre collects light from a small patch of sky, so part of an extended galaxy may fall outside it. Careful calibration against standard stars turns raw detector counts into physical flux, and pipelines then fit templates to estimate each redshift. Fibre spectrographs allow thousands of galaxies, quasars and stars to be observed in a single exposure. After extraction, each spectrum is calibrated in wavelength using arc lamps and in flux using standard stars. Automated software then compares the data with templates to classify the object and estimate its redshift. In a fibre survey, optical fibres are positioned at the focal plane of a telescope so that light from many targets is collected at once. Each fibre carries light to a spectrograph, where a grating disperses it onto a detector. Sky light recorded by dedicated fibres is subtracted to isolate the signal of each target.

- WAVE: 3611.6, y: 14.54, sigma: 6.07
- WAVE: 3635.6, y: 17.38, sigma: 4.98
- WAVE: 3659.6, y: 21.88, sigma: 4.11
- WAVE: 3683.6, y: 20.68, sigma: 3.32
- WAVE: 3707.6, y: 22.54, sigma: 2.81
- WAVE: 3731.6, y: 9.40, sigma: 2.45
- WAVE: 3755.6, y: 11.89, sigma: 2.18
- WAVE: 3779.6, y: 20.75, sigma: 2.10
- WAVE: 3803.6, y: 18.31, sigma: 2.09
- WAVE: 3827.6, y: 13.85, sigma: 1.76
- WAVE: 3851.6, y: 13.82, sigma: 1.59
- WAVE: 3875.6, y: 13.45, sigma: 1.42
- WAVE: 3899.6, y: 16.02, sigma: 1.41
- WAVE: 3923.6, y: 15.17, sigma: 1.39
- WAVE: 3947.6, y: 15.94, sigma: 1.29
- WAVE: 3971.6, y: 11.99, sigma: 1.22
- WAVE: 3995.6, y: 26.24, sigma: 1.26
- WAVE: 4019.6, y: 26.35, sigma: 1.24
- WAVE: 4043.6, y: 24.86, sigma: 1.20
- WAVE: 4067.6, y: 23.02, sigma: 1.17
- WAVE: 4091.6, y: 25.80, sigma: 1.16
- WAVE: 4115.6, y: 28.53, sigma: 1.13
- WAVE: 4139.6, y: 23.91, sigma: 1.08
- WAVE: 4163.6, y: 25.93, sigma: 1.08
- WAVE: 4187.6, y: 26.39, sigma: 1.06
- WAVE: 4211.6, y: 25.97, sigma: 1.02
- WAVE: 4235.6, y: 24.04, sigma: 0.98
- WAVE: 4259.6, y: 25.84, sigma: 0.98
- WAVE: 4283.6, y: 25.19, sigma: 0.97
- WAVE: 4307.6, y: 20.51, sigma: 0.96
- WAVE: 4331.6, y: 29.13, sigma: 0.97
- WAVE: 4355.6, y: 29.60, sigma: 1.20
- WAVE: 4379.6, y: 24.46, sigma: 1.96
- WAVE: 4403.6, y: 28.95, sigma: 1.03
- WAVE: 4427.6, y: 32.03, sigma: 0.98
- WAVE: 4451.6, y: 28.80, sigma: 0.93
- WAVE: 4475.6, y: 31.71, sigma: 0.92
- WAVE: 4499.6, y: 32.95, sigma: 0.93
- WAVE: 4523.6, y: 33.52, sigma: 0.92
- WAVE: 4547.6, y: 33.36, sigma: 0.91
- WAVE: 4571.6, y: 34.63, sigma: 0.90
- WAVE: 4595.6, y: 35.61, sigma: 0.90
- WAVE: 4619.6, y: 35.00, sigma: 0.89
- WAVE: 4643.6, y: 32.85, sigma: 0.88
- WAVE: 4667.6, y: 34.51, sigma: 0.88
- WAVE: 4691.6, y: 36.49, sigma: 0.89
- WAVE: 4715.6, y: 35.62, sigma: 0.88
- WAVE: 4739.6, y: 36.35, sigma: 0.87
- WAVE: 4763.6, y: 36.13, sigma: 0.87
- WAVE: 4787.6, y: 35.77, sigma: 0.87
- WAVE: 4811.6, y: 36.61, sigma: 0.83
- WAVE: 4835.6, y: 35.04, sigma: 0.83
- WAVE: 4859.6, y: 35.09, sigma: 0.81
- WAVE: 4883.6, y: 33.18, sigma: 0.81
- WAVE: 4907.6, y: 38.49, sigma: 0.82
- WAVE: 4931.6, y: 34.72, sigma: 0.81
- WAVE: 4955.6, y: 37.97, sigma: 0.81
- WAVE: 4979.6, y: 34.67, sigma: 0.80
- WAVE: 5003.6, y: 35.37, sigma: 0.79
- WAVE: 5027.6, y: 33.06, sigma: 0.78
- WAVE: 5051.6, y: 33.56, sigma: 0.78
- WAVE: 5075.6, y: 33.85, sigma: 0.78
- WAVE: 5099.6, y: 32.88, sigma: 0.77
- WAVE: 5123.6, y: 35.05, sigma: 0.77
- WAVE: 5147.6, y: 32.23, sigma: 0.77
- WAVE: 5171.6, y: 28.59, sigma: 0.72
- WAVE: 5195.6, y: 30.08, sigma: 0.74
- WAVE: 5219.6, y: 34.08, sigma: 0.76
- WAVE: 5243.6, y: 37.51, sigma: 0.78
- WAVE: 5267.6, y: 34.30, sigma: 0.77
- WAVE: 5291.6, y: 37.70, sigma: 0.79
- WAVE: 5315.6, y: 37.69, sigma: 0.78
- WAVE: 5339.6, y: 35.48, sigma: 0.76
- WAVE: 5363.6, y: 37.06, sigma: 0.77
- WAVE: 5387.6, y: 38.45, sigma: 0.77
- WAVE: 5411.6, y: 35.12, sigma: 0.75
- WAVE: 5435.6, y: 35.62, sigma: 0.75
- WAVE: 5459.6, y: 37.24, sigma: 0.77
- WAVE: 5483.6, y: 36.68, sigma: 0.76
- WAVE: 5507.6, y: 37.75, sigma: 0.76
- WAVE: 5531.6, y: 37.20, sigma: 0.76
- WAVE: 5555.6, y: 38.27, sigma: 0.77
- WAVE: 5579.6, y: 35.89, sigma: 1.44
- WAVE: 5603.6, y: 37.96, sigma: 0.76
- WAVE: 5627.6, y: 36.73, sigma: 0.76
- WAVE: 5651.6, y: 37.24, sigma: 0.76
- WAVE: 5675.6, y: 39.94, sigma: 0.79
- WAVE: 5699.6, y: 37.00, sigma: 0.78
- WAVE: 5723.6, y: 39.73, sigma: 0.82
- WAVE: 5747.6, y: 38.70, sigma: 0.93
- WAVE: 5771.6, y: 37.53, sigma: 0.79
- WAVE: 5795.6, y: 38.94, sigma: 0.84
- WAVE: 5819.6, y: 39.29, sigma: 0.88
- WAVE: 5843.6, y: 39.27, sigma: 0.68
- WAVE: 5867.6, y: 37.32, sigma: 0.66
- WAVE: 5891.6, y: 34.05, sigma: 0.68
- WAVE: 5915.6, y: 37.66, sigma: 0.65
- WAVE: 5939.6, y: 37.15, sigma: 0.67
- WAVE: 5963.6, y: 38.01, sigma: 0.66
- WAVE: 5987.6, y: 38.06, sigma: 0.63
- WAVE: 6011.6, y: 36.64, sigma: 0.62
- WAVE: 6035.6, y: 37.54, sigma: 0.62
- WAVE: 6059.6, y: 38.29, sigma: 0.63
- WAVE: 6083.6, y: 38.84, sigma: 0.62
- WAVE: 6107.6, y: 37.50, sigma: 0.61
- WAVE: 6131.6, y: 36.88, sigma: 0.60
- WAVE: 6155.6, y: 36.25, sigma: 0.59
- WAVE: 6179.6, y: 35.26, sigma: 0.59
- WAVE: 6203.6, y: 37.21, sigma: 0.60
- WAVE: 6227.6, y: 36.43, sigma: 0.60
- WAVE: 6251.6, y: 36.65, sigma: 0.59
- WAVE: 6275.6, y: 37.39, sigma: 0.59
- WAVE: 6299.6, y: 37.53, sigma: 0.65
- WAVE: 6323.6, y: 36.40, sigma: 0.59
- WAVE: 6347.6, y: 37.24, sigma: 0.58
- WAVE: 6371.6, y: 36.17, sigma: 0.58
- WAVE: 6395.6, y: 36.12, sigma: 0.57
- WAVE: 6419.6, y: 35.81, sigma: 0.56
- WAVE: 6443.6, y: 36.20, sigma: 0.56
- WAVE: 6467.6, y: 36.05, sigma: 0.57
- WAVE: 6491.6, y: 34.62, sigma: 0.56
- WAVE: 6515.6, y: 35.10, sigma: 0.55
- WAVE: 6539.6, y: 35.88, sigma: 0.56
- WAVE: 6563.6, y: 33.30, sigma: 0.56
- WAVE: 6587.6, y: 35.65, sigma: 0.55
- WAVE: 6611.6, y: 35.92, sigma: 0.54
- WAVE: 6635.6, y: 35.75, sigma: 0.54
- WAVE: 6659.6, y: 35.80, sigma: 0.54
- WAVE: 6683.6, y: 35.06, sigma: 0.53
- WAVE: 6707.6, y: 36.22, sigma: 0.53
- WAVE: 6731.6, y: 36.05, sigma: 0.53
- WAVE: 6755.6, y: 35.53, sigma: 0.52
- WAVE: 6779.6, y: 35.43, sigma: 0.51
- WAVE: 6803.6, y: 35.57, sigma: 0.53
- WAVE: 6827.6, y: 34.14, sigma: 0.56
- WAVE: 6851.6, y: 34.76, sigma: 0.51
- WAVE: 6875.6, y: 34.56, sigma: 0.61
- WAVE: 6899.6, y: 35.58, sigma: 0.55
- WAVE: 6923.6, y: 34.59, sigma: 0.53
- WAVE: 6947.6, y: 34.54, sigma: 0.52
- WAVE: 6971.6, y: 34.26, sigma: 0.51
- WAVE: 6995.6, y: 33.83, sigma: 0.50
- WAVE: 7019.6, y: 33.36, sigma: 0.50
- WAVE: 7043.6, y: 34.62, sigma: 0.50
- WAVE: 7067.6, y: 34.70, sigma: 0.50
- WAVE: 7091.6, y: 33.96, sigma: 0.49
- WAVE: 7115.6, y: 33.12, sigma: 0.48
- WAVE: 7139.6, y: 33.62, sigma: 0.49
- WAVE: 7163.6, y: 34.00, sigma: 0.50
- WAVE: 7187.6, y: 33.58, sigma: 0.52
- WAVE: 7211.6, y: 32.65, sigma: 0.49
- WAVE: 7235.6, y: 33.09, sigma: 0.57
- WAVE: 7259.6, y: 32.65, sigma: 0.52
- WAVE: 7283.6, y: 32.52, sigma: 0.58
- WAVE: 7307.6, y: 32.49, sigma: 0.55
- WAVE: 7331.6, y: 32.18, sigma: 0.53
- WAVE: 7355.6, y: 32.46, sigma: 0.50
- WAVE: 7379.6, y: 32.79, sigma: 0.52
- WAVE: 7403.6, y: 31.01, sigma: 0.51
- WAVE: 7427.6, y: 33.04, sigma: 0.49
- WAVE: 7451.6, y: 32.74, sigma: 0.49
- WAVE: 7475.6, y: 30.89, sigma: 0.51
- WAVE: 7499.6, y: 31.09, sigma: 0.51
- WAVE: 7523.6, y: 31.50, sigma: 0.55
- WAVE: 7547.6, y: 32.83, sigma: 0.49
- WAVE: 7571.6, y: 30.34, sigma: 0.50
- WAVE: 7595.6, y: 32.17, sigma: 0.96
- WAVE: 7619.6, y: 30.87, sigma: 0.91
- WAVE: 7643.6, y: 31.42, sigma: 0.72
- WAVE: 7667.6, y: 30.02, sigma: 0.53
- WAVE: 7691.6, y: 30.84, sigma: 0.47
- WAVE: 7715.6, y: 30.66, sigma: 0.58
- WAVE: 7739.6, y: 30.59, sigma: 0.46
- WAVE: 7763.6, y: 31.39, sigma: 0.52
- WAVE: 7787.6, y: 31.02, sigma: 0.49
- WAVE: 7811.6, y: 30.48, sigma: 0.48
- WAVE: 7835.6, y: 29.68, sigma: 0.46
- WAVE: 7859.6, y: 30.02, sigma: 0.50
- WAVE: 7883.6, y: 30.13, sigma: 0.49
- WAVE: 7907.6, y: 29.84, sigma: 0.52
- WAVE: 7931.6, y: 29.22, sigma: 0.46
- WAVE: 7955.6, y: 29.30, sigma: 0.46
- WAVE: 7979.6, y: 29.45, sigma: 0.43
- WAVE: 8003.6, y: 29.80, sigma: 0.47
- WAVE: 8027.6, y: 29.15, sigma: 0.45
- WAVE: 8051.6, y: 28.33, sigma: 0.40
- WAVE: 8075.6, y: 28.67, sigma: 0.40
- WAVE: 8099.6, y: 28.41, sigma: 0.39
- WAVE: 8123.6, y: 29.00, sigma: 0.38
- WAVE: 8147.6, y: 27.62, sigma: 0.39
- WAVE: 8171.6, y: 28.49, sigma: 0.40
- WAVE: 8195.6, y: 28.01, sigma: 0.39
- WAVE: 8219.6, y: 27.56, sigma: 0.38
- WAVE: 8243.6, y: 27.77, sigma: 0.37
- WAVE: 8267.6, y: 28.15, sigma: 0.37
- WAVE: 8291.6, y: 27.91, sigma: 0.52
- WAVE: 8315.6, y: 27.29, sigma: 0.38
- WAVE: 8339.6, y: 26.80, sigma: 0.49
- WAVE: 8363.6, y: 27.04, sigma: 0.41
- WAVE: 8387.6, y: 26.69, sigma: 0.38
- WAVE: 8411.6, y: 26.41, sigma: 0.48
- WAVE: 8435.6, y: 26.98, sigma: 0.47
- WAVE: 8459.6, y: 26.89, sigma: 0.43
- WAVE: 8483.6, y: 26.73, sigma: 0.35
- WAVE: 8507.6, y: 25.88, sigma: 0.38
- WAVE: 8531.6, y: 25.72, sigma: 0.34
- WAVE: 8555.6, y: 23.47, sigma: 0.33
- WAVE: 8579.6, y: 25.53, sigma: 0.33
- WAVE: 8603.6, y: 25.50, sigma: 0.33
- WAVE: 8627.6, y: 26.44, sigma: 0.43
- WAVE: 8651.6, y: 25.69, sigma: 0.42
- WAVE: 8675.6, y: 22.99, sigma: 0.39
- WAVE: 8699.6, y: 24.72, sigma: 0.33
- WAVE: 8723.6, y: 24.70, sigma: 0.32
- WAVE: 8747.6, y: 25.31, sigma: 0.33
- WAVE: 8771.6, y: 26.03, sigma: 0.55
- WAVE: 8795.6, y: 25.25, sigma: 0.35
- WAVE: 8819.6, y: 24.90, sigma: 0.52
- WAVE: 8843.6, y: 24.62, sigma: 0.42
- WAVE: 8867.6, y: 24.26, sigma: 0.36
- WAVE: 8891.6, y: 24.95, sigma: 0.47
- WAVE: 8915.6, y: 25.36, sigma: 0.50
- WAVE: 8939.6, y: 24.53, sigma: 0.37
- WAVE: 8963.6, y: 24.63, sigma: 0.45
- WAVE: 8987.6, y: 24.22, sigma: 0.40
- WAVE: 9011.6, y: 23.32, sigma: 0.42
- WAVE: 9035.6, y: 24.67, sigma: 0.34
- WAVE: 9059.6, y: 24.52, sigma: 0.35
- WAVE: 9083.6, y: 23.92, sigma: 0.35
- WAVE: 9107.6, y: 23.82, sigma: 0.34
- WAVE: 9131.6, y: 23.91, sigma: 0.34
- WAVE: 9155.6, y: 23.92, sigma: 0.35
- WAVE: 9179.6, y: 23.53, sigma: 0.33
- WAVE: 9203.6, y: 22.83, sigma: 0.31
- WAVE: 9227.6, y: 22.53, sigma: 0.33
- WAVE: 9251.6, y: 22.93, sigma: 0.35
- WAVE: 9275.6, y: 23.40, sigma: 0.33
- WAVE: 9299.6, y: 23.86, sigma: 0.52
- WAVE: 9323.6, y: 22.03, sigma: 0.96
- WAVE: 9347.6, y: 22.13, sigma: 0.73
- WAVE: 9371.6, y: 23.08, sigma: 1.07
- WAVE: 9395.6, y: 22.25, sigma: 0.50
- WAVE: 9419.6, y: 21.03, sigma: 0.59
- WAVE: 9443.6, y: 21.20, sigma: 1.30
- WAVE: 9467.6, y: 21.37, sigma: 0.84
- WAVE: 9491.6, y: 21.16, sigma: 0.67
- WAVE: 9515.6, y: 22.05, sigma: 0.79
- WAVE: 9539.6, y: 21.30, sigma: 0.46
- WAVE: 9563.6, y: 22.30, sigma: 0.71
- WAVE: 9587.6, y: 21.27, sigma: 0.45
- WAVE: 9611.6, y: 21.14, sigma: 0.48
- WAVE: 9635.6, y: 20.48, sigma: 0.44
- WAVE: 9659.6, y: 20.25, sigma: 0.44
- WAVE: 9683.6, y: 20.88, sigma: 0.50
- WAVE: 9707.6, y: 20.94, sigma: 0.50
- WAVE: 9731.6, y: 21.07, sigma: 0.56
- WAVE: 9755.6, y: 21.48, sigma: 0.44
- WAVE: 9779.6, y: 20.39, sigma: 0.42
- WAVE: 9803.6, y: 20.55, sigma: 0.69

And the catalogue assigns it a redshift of 0.00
